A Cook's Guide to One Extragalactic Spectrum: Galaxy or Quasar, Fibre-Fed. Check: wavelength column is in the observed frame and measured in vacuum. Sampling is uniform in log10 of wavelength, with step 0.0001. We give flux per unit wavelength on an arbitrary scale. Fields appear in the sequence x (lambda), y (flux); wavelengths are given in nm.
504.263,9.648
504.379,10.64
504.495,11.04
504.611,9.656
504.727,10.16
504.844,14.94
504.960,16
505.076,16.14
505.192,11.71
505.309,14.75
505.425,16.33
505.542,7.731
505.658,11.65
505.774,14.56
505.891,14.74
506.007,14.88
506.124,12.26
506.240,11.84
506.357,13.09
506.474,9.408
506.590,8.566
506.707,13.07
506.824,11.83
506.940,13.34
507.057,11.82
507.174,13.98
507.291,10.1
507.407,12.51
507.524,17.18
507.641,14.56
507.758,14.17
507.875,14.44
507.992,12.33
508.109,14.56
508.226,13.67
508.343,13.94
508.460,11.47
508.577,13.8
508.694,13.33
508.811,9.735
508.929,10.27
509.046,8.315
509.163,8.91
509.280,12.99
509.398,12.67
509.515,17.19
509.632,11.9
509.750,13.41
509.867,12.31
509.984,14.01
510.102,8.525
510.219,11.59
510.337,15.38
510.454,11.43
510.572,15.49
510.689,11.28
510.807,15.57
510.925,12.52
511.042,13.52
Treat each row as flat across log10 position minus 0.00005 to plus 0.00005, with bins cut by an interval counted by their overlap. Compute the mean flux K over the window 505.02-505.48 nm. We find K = 14.7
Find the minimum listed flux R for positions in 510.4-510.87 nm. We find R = 11.28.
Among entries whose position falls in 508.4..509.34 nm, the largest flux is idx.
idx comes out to 13.8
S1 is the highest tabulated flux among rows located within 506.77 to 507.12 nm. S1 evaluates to 13.34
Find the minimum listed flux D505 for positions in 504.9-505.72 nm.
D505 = 7.731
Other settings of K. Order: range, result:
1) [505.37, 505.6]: 12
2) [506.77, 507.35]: 12.2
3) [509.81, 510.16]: 11.6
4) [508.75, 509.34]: 10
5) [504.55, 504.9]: 11.5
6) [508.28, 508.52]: 12.7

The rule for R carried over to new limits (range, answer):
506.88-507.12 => 11.82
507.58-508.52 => 11.47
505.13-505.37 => 11.71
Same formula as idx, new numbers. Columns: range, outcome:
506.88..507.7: 17.18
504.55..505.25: 16.14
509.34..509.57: 17.19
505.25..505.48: 16.33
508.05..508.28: 14.56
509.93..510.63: 15.49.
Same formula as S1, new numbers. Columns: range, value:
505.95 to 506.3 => 14.88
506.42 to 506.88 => 13.07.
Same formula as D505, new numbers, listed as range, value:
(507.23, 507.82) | 10.1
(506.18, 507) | 8.566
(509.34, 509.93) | 11.9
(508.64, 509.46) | 8.315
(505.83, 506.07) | 14.74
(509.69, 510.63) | 8.525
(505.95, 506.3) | 11.84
